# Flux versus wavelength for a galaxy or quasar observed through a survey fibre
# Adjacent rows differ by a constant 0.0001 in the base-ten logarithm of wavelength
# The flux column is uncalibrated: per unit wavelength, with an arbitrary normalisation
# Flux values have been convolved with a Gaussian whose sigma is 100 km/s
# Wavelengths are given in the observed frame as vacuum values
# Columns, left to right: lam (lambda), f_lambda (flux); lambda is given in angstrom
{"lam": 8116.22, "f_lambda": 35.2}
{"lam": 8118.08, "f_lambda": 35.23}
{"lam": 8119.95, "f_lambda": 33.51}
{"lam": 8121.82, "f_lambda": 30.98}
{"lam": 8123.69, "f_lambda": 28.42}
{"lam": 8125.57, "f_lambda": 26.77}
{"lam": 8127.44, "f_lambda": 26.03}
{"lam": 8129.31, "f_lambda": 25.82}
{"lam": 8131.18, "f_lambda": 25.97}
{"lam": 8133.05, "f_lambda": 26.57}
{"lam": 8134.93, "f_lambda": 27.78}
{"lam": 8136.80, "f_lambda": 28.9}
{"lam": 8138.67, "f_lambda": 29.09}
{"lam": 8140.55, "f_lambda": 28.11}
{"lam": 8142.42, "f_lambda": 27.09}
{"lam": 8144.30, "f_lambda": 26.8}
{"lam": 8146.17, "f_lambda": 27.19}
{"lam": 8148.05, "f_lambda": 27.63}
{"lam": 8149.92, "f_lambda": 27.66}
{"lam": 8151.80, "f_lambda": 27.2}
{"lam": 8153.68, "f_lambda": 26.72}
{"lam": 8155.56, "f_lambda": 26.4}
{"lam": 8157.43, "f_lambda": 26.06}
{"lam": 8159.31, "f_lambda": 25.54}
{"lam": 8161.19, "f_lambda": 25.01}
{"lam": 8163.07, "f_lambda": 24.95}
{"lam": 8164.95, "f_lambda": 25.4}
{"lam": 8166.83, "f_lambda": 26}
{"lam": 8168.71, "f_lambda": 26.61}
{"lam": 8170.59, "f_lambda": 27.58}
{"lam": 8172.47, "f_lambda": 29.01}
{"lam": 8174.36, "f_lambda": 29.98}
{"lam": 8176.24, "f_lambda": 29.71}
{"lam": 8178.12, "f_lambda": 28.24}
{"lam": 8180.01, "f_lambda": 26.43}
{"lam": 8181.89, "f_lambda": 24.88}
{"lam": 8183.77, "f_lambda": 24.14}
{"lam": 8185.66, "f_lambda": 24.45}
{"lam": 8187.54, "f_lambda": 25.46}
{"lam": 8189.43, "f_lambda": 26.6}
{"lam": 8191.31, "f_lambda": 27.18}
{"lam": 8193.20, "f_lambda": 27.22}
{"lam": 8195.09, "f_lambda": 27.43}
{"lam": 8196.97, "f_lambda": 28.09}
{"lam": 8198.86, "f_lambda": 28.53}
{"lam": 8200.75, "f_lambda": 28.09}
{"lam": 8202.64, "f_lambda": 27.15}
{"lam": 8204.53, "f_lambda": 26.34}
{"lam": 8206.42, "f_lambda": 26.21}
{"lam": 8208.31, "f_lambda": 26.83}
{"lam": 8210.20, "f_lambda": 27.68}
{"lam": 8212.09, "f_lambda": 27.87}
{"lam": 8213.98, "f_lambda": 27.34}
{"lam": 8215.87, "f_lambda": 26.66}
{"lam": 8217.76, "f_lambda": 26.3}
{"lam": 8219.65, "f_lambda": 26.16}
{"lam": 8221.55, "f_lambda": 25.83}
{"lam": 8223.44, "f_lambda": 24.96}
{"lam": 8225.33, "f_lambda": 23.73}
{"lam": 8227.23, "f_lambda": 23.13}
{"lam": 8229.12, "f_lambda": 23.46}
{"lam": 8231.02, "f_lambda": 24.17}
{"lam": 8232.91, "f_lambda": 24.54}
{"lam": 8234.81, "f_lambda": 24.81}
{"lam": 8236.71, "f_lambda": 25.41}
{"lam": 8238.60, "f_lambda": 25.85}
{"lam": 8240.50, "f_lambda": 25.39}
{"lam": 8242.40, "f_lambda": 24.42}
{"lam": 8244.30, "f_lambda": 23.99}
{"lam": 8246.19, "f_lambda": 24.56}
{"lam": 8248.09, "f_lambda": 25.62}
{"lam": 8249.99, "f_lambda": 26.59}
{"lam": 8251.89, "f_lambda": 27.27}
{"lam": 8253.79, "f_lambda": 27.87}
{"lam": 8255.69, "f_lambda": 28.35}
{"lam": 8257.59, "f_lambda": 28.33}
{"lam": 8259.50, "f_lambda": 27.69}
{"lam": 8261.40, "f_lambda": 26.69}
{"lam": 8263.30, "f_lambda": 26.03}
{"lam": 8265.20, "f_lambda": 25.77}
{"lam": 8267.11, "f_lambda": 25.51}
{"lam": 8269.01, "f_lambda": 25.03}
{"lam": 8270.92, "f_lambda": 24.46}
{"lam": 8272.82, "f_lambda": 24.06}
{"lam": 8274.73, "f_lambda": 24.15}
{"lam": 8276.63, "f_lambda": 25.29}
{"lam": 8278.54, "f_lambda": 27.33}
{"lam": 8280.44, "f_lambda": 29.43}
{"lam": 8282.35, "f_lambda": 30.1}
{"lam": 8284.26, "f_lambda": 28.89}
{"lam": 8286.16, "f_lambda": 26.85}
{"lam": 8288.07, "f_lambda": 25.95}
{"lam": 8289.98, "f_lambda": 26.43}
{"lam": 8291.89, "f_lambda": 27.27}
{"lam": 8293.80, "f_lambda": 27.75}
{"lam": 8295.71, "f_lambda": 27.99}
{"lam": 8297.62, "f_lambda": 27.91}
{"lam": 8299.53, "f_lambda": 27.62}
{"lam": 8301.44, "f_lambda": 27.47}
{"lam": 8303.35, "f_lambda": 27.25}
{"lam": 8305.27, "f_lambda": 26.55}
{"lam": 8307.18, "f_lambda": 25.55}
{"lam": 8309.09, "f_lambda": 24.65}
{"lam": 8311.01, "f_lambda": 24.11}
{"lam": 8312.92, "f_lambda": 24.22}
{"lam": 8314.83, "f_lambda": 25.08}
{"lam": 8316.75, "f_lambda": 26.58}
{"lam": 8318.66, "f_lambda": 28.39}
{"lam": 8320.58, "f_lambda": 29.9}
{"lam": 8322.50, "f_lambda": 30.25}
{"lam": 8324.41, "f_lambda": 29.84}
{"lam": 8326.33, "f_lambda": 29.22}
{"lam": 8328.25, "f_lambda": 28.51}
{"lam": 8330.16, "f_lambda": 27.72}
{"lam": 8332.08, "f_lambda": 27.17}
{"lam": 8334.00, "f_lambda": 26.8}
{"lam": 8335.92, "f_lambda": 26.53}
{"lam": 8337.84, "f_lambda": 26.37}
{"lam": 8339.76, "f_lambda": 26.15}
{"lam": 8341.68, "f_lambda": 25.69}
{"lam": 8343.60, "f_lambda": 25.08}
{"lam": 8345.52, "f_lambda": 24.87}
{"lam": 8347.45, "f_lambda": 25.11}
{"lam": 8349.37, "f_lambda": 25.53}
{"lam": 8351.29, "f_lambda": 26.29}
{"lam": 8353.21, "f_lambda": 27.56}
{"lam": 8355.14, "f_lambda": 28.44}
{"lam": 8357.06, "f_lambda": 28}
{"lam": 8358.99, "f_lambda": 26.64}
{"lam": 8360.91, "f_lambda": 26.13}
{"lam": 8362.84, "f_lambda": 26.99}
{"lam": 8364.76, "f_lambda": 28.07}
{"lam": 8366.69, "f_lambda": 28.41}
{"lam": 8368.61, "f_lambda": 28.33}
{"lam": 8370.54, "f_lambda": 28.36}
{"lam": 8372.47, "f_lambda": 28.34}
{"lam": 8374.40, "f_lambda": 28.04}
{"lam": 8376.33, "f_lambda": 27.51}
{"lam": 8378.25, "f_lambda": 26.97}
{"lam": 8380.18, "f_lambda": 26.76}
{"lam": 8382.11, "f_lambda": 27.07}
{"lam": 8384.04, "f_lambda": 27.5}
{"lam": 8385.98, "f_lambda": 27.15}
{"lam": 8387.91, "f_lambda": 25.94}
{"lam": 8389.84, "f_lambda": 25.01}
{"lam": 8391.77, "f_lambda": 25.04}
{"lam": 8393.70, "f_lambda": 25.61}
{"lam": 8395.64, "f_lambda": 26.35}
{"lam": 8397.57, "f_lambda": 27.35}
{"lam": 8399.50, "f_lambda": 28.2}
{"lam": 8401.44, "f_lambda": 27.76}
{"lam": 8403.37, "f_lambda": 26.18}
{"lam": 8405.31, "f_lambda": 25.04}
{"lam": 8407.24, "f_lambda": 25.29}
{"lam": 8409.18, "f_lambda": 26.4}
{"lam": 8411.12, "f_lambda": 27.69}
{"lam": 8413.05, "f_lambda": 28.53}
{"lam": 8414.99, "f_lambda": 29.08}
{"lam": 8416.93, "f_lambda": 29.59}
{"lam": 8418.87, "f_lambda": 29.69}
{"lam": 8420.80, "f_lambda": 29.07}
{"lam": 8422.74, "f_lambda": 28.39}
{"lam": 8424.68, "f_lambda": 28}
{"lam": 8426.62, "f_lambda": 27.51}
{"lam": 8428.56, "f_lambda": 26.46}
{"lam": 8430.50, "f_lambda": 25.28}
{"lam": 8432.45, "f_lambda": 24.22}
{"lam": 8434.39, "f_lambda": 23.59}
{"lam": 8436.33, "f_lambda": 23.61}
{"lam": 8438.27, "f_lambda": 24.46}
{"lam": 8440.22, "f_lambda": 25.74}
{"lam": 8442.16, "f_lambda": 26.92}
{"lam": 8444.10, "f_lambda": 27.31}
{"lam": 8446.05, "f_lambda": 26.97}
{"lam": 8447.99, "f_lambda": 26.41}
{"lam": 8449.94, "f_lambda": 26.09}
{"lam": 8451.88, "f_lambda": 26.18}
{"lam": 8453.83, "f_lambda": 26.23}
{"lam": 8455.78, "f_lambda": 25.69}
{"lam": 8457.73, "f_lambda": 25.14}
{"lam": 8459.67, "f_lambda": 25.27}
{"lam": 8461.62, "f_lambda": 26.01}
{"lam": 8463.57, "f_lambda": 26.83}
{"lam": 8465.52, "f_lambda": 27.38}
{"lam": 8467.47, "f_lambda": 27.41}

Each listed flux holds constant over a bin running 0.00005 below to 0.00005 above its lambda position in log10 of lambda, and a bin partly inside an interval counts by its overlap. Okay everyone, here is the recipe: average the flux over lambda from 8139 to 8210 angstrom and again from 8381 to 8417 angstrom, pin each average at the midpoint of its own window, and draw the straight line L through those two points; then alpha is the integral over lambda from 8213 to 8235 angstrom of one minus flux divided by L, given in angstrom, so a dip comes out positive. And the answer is 1.45 angstrom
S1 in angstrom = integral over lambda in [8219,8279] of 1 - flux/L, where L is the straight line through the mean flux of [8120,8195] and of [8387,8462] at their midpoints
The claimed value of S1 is 3.0 angstrom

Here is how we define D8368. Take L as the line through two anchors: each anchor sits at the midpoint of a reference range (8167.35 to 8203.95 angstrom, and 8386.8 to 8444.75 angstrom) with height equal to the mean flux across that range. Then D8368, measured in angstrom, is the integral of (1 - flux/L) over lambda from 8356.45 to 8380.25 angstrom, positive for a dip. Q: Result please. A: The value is -0.8 angstrom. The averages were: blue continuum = 27.2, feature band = 27.6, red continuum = 26.6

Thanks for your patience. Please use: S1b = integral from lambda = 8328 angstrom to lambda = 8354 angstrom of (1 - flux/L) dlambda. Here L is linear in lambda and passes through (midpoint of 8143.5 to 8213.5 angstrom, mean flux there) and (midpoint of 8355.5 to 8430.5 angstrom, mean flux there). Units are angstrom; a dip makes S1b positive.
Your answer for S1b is 0.8 angstrom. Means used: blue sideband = 26.9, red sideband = 27.3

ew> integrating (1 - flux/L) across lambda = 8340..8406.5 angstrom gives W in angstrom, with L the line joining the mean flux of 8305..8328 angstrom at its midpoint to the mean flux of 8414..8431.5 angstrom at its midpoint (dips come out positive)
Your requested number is 2.02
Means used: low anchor 27.1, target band 26.8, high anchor 28.1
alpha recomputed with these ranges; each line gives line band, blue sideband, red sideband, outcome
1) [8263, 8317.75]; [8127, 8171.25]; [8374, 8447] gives 0.7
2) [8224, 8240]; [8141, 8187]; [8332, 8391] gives 1.4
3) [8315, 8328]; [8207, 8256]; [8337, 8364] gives -1.3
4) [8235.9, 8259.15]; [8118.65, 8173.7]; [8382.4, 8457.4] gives 0.8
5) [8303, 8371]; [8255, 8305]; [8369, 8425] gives 0.4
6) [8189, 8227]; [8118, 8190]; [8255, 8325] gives 0.5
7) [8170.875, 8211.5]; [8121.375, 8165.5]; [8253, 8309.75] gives -0.3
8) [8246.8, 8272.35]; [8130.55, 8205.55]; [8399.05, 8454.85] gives 0.4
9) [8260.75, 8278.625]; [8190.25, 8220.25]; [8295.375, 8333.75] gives 1.3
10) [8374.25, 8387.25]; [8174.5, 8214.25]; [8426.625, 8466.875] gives -0.5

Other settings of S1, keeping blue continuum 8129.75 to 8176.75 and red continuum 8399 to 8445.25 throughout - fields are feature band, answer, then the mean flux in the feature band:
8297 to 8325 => -0.04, 27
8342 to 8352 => 0.57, 25.4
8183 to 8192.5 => 0.51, 25.6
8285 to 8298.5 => -0.11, 27.2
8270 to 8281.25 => 0.52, 25.8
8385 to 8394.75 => 0.40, 25.7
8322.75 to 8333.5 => -0.64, 28.6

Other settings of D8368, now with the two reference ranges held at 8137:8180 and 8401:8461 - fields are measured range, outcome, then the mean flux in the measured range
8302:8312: 0.4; 25.7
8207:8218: 0.0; 27.1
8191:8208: -0.2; 27.3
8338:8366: 0.3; 26.5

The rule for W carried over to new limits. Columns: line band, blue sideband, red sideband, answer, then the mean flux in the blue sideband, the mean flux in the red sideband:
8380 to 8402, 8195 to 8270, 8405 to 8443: 0.02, 26.1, 26.8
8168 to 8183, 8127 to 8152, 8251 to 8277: -0.44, 27.3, 26.2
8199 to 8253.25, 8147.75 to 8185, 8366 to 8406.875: 2.04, 26.7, 27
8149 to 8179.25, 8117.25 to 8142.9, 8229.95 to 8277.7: 0.84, 28.6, 25.7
